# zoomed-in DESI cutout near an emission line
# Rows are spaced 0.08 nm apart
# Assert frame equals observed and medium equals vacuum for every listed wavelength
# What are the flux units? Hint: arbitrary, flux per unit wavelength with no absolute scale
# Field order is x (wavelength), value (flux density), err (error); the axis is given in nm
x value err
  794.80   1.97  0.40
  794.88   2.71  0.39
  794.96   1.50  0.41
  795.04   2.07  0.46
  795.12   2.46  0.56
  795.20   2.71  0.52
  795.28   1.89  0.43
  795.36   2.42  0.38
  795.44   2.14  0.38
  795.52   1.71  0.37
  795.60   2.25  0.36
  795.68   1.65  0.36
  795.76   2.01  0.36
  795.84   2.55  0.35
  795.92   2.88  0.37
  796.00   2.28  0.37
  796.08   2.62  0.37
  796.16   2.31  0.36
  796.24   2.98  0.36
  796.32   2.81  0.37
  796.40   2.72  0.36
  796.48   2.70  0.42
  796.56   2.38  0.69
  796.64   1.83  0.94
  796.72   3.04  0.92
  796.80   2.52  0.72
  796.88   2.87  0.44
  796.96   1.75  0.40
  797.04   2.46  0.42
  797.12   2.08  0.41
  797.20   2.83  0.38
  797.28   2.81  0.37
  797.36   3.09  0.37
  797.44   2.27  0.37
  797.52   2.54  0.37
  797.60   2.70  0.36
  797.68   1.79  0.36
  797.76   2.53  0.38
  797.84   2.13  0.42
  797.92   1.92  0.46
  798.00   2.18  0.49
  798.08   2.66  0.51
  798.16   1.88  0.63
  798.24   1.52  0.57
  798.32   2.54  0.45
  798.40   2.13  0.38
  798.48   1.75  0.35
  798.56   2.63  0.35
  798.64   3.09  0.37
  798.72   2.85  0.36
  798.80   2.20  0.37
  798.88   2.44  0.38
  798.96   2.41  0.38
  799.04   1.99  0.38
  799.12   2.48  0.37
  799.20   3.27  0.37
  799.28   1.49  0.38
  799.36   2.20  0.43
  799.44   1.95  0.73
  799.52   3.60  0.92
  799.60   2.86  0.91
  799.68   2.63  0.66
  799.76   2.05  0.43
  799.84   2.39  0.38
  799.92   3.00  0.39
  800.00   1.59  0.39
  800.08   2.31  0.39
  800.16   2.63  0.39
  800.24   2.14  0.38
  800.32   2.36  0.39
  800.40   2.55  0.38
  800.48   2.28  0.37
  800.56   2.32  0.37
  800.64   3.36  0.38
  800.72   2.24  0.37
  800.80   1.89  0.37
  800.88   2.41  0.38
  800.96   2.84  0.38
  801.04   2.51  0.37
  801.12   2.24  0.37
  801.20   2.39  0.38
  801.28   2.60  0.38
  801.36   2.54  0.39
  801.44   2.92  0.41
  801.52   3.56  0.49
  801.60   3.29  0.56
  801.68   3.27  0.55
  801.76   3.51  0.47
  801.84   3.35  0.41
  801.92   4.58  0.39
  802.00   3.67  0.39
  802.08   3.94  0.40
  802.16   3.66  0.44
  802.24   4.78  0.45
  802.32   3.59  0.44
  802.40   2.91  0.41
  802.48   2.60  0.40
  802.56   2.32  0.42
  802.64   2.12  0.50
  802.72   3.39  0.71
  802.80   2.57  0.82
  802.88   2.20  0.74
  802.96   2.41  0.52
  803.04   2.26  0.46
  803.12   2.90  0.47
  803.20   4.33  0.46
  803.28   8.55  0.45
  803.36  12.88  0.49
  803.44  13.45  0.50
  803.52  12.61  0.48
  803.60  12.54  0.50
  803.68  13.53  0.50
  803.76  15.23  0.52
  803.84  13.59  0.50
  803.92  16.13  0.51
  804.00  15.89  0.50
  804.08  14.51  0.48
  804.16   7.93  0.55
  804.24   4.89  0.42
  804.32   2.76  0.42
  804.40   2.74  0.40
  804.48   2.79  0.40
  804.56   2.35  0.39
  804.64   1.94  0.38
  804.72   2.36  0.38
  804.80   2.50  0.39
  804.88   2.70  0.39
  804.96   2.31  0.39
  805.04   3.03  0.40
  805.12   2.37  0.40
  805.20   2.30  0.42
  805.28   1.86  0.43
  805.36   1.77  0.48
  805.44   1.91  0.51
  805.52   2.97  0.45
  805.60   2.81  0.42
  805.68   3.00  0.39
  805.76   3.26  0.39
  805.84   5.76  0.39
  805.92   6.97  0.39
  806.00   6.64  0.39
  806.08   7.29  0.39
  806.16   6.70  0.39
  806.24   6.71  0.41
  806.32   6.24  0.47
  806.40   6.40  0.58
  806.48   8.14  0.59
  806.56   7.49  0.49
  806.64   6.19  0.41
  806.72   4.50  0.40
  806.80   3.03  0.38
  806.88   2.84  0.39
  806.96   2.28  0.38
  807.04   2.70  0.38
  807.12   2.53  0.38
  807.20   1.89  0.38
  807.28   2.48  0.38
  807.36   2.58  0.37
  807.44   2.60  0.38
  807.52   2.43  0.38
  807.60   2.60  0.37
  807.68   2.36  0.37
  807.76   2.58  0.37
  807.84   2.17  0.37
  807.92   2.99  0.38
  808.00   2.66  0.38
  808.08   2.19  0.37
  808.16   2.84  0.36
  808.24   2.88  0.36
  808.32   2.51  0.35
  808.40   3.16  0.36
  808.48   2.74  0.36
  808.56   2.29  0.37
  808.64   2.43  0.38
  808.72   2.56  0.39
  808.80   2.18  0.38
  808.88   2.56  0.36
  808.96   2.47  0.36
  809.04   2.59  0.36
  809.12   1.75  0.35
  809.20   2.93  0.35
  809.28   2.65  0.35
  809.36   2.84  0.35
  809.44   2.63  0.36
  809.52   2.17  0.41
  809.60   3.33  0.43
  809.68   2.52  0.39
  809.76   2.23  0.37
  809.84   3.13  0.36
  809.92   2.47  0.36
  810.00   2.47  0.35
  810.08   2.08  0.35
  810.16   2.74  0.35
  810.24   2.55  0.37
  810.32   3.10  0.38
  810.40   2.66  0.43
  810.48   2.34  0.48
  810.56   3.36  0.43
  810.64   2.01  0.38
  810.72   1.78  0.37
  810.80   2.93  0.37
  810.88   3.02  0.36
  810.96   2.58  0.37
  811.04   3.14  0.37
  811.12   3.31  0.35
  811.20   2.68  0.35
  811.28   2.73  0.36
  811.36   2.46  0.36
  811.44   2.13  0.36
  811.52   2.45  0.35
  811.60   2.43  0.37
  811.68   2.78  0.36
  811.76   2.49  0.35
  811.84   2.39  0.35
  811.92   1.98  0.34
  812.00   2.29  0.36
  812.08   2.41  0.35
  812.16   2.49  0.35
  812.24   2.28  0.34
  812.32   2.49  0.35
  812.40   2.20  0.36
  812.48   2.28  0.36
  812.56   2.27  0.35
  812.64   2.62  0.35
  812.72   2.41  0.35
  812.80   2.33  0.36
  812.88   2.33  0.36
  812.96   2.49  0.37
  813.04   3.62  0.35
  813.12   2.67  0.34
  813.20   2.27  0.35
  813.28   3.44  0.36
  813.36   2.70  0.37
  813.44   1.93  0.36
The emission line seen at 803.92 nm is Halpha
